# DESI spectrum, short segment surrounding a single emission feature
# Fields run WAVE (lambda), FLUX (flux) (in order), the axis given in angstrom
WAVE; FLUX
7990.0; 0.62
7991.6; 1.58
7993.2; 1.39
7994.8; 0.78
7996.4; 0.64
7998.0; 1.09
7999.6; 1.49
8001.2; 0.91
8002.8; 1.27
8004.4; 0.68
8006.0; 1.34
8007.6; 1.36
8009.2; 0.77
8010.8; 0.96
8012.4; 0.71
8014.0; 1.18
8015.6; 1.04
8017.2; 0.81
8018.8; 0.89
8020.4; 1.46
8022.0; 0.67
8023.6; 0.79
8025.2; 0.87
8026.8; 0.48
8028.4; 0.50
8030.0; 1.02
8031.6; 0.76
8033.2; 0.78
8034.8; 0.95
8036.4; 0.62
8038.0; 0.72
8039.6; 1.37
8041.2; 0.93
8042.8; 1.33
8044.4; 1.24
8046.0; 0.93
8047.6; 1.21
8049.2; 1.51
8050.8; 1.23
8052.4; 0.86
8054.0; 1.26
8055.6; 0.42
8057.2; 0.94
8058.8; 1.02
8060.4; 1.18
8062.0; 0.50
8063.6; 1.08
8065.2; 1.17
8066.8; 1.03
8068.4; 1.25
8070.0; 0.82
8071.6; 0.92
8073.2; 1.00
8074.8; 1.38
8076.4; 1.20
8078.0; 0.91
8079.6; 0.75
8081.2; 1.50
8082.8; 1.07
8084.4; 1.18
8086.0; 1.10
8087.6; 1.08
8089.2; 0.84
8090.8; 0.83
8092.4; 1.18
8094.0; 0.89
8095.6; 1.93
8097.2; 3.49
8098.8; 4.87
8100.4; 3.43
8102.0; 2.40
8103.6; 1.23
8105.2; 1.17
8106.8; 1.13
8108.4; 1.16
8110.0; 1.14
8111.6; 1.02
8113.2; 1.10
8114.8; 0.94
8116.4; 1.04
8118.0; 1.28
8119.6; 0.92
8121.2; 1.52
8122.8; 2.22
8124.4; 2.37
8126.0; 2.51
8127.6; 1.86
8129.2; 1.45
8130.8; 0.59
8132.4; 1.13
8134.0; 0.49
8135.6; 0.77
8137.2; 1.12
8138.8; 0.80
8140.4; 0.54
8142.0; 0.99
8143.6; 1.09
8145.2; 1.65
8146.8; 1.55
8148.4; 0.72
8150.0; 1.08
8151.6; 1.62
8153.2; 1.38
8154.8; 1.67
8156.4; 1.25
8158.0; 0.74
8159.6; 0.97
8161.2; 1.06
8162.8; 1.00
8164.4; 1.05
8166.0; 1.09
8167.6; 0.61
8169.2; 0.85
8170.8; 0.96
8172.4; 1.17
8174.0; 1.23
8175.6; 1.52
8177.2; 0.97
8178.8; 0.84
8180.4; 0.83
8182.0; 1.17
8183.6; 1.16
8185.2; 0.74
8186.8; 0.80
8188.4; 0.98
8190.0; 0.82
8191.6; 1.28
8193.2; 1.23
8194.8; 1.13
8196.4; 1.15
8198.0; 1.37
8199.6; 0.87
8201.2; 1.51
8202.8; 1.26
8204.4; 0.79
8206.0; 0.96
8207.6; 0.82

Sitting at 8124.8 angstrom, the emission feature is [N II] 6583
